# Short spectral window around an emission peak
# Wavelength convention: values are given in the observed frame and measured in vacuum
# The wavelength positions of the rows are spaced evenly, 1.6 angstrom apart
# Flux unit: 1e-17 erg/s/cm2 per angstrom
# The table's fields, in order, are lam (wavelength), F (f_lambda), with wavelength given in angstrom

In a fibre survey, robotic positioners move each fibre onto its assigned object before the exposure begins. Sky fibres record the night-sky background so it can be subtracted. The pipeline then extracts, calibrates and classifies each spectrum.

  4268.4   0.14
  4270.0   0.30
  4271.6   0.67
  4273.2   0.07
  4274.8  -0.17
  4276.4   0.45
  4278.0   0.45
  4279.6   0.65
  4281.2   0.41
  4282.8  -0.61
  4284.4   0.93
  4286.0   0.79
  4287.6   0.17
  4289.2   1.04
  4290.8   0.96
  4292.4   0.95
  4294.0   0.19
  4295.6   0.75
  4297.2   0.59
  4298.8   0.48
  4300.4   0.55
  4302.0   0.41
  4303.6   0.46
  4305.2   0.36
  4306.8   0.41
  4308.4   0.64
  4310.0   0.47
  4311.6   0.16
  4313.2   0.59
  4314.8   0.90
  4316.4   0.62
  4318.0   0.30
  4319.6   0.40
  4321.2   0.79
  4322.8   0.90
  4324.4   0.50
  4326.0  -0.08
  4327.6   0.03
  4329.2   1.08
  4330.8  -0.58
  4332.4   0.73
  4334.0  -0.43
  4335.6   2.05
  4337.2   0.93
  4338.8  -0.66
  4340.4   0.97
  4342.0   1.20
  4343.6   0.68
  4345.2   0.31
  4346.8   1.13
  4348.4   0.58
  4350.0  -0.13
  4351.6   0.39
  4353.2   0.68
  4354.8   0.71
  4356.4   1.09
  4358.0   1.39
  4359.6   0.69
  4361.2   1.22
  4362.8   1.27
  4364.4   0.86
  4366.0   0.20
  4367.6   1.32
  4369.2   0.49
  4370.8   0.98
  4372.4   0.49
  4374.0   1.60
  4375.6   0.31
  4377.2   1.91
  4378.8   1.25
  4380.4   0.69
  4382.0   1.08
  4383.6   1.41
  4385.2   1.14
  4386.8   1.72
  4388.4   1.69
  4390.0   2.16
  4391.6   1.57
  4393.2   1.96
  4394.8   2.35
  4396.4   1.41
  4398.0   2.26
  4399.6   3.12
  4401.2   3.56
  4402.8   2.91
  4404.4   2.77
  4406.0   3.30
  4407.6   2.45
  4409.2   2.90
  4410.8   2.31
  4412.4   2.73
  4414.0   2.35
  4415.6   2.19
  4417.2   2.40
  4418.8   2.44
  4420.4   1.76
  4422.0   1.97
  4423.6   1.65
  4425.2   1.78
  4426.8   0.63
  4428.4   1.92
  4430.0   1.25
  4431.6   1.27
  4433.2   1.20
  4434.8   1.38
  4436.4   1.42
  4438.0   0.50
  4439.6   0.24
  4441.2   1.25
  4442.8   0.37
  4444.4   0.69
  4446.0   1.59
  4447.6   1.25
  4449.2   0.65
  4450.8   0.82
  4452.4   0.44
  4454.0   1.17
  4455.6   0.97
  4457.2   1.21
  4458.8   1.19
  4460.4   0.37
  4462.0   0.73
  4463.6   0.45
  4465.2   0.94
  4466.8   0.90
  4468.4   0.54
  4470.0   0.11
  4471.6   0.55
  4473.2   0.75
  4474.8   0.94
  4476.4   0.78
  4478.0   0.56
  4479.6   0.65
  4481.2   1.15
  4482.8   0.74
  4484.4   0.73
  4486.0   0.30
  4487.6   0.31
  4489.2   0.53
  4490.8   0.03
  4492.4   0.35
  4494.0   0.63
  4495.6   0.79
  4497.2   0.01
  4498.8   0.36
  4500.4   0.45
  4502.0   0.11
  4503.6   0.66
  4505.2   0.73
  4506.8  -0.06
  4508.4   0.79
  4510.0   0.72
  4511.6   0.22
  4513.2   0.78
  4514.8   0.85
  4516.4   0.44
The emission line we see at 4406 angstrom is C IV 1549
